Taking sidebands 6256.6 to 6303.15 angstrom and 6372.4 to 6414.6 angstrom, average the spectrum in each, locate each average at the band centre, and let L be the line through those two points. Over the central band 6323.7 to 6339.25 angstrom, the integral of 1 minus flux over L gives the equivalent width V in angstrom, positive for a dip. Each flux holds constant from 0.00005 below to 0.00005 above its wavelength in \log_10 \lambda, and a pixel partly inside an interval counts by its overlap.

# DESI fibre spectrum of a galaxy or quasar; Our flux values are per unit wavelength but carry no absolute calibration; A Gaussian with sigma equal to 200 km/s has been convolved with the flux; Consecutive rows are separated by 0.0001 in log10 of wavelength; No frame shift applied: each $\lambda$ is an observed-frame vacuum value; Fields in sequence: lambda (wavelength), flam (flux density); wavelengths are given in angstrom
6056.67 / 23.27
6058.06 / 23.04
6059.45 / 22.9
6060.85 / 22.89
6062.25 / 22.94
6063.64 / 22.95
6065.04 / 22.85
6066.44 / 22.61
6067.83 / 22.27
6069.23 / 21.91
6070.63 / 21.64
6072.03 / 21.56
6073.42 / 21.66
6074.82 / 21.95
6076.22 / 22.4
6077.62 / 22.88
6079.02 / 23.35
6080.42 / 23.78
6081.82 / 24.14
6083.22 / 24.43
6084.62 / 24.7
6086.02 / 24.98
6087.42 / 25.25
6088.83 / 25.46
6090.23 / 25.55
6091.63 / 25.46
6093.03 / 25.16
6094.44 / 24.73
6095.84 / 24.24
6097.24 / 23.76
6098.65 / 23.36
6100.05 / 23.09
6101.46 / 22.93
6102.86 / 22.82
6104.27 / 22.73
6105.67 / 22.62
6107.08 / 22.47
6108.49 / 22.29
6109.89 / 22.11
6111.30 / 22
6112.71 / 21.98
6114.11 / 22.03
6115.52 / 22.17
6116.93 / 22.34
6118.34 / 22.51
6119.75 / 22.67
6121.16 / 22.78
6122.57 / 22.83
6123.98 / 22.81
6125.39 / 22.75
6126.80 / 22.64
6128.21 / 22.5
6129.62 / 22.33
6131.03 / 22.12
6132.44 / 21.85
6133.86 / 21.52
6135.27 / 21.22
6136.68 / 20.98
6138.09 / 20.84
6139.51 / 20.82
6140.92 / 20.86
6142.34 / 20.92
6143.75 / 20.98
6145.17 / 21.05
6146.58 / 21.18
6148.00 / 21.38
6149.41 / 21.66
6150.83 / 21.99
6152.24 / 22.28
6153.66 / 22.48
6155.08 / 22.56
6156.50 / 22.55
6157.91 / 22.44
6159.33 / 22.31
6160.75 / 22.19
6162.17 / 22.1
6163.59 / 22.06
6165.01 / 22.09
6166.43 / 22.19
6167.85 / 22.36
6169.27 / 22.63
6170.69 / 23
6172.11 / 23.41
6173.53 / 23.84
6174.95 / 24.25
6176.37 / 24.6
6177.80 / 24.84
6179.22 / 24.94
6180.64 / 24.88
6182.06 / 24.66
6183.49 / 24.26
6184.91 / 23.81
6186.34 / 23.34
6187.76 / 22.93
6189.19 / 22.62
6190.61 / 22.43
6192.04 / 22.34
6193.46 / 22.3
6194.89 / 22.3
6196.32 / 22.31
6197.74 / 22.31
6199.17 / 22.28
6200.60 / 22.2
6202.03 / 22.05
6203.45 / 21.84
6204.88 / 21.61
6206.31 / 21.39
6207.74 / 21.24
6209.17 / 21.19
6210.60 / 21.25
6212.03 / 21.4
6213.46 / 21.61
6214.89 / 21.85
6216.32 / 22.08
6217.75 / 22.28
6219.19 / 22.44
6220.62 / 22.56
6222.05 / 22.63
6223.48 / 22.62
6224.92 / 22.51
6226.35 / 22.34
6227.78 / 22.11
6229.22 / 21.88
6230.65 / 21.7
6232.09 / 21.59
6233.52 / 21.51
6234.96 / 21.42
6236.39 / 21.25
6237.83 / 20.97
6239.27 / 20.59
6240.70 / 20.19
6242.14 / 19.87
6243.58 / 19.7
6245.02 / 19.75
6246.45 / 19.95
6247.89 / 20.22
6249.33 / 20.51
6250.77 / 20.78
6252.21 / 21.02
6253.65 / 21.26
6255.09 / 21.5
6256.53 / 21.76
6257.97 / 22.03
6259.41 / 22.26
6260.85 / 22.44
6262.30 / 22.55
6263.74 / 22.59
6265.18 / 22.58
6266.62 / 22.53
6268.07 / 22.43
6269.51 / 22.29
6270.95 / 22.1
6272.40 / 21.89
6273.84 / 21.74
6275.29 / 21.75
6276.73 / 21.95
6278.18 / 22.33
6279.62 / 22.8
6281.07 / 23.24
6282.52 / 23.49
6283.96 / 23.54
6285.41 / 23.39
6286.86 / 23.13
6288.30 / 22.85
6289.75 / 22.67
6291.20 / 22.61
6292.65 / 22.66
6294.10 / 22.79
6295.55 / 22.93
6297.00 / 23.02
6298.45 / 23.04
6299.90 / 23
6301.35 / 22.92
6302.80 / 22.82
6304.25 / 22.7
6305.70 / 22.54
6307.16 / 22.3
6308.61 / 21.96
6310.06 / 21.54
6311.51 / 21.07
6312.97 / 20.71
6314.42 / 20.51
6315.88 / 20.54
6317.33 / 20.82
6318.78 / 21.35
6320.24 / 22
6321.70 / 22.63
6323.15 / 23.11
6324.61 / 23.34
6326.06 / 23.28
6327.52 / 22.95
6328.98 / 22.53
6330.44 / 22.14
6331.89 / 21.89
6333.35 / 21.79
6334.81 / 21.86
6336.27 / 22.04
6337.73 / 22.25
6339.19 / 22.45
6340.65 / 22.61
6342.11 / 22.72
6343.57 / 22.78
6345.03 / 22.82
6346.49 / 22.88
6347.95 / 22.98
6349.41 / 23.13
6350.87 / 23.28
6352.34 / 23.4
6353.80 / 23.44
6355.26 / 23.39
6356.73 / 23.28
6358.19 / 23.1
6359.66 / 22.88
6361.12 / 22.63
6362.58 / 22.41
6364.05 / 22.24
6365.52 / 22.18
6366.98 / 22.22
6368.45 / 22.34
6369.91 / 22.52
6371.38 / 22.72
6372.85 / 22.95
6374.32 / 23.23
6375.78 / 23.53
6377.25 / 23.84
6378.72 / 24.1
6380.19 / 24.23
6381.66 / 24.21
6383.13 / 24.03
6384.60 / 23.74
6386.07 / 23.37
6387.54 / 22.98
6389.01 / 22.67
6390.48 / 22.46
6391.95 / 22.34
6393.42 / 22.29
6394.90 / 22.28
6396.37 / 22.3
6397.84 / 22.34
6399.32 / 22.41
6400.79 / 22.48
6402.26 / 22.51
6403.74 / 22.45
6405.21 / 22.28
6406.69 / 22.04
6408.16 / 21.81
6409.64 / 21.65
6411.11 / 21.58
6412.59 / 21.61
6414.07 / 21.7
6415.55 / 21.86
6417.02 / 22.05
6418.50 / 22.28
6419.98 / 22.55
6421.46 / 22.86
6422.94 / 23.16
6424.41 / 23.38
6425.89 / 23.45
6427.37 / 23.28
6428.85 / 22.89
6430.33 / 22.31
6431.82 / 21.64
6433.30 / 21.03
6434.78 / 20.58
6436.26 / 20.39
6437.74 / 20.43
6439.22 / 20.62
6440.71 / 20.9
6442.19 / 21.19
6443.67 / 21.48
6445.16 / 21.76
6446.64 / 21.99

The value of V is 0.18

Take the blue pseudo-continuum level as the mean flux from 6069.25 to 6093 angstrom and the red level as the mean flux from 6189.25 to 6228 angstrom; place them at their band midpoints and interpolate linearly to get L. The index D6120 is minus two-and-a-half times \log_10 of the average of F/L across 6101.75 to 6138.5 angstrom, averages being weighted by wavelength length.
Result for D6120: 0.05 mag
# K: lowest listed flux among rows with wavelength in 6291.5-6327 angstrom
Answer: 20.51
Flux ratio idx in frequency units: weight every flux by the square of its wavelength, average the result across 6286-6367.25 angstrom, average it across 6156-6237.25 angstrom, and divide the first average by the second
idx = 1.04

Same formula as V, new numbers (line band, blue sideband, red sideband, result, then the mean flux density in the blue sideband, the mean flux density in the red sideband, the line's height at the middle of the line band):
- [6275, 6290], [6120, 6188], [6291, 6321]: -0.5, 22.5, 22.1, 22.1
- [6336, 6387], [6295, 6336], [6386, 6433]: -1.7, 22.2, 22.4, 22.3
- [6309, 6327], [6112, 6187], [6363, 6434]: 0.7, 22.5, 22.6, 22.6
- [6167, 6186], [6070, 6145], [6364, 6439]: -1.0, 22.8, 22.5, 22.7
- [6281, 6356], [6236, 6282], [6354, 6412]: -1.4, 21.5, 22.8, 22.1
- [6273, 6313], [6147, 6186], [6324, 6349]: 0.2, 23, 22.6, 22.7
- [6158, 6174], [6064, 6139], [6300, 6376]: 0.2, 22.9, 22.5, 22.8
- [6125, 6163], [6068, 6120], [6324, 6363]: 2.2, 23.2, 22.8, 23.1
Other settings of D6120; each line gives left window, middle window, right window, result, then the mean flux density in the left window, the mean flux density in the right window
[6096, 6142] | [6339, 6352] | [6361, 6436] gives -0.018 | 22.3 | 22.6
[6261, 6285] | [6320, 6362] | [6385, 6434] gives -0.015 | 22.5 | 22.4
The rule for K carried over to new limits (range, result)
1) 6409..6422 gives 21.58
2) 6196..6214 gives 21.19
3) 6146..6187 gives 21.18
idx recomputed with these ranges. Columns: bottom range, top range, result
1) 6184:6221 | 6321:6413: 1.08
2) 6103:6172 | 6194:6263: 1.01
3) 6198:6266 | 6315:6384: 1.09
